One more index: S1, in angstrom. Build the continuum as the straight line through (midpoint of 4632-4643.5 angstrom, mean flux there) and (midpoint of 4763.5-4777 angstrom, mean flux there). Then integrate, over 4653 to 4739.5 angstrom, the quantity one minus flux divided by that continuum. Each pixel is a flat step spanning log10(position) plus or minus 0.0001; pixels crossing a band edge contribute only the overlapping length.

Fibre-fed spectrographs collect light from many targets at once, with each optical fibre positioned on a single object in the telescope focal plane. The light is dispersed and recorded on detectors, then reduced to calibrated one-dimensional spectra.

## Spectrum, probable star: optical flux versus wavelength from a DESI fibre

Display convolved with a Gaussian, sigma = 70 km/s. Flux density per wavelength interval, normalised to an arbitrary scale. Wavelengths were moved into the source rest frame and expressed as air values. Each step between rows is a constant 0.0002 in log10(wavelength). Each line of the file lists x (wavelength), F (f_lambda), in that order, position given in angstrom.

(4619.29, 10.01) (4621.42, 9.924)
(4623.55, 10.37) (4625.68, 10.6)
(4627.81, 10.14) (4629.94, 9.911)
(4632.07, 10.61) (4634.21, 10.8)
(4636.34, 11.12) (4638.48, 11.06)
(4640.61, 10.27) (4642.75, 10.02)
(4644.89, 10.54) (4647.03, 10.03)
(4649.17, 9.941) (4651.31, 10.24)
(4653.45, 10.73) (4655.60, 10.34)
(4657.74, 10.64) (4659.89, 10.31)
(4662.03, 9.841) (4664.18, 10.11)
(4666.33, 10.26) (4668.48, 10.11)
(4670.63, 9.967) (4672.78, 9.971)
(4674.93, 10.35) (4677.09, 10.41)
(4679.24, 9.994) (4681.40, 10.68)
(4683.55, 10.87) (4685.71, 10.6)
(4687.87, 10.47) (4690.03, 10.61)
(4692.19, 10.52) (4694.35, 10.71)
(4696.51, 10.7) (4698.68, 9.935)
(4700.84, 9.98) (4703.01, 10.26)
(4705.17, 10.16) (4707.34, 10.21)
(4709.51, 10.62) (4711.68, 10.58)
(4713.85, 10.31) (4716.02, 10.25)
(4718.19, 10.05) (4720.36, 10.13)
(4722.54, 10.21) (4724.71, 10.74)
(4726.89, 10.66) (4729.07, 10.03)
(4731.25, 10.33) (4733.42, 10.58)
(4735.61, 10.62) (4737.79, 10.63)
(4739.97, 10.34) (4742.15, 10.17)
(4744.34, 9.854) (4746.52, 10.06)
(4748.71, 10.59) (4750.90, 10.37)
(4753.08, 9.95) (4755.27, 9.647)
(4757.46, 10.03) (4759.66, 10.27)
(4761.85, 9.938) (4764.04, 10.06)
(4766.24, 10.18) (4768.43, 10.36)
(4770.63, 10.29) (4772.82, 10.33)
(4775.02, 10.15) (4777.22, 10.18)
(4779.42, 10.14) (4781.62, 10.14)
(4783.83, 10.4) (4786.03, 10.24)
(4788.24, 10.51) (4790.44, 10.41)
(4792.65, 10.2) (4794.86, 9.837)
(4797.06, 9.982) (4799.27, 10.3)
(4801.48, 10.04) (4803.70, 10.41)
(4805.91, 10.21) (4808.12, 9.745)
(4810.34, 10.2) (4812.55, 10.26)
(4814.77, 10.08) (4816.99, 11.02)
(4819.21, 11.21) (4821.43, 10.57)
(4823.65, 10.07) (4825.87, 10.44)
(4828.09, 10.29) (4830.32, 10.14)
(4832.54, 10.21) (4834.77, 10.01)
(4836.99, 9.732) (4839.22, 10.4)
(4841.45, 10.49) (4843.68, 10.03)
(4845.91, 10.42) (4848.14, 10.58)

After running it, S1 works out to 0.9 angstrom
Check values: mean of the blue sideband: 10.7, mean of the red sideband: 10.2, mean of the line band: 10.4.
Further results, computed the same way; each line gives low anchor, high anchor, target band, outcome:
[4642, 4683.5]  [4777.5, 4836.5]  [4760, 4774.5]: 0.09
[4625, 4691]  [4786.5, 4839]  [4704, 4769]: 0.32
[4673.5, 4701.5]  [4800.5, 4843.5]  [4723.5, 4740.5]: -0.16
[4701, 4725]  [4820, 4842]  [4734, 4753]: -0.06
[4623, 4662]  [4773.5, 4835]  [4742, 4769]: 0.53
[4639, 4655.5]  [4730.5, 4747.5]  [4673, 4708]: -0.30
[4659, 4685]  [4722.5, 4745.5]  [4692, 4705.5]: -0.02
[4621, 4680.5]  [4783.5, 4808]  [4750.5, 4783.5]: 0.29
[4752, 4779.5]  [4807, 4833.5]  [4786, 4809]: 0.19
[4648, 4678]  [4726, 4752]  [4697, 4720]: 0.13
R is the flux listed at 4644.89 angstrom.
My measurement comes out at 10.54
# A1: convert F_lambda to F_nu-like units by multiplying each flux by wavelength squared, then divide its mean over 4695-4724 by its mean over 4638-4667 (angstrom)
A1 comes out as 1.02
